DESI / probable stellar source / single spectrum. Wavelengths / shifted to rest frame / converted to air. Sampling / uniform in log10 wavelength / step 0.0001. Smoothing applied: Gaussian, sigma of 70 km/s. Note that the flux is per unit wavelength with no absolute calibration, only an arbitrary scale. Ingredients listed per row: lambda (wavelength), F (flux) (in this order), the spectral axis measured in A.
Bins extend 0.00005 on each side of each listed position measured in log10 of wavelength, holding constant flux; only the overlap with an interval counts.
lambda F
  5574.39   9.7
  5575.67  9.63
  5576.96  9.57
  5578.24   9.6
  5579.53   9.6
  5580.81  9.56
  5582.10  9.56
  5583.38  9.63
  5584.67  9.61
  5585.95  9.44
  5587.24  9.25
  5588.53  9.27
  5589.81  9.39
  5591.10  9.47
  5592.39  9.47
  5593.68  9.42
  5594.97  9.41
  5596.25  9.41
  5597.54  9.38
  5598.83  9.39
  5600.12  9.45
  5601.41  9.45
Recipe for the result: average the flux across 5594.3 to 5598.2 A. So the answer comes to 9.41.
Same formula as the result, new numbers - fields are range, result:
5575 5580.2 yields 9.6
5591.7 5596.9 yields 9.43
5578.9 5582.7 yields 9.57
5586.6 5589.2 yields 9.27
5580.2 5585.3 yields 9.58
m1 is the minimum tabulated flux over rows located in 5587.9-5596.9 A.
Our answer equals 9.27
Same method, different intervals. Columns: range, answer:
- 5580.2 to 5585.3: 9.56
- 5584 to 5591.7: 9.25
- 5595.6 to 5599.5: 9.38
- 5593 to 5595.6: 9.41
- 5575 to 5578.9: 9.57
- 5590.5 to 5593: 9.47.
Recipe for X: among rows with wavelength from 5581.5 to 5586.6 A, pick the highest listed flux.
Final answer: 9.63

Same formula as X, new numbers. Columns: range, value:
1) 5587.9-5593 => 9.47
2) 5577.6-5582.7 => 9.6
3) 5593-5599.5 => 9.42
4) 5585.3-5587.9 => 9.44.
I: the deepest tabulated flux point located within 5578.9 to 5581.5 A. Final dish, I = 9.56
